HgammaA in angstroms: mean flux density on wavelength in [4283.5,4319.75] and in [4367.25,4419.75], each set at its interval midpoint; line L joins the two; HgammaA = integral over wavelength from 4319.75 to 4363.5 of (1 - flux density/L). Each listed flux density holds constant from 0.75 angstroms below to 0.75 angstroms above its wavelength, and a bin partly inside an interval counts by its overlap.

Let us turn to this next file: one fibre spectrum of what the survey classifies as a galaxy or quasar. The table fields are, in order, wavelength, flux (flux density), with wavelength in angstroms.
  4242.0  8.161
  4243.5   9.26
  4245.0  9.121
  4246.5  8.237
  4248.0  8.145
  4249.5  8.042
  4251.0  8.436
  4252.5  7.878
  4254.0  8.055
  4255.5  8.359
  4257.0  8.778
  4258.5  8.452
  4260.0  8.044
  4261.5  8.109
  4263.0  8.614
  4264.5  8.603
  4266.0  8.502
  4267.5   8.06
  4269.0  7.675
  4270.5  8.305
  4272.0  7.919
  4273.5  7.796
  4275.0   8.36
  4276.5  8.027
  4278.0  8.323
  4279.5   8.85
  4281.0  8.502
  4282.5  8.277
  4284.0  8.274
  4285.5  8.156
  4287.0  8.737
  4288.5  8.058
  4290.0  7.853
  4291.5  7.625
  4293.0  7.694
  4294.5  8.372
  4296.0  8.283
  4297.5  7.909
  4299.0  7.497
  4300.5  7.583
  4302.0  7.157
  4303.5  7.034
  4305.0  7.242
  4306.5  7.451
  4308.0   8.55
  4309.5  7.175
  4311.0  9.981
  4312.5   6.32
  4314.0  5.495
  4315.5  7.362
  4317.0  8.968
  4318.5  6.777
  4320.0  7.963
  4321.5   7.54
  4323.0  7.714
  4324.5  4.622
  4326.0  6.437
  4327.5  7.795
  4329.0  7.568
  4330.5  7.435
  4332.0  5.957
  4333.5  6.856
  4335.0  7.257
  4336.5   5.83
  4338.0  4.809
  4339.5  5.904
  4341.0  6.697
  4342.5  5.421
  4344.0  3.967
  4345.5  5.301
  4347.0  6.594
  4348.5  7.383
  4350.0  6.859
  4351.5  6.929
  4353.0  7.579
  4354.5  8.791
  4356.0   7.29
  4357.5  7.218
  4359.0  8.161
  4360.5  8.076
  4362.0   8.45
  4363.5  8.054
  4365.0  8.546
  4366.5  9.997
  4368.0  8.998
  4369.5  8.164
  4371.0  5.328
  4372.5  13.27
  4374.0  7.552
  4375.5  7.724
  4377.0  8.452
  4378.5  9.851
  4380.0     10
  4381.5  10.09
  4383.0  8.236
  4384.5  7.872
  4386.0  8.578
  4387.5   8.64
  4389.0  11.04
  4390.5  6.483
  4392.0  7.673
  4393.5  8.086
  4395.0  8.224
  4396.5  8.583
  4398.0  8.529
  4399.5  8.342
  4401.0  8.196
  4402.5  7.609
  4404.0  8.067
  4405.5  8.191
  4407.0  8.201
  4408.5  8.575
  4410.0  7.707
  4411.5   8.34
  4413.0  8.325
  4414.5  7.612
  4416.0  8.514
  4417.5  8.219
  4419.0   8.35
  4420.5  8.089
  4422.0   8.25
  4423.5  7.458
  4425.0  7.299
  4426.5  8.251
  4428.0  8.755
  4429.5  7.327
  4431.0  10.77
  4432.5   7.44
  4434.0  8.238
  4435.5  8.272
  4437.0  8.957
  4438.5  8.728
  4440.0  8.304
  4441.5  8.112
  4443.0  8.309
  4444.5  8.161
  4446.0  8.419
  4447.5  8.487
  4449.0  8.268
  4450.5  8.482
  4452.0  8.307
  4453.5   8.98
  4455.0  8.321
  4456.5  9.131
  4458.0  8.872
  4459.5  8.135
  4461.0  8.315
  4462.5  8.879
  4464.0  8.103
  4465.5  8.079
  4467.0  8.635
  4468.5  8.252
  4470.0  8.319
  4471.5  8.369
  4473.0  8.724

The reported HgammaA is 6.5 angstroms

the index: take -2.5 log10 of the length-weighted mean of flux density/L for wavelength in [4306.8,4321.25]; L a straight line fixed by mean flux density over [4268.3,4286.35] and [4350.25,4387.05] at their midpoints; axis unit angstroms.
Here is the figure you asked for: 0.094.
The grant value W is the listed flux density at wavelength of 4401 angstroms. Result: 8.196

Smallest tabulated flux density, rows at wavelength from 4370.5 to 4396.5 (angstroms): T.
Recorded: 5.328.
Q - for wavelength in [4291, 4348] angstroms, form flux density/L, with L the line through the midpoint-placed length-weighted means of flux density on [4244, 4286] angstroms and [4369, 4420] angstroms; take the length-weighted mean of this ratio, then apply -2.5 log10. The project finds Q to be 0.19 mag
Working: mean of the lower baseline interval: 8.29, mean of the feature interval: 7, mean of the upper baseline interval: 8.43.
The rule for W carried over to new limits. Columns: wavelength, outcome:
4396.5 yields 8.583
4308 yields 8.55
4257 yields 8.778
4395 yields 8.224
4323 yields 7.714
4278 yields 8.323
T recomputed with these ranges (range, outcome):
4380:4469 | 6.483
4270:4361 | 3.967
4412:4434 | 7.299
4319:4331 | 4.622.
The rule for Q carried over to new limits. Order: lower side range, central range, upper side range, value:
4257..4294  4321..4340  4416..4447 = 0.24 mag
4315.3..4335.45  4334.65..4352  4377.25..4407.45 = 0.24 mag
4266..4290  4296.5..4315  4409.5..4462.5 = 0.11 mag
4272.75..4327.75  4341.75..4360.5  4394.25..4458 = 0.16 mag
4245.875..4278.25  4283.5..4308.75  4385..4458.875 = 0.05 mag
